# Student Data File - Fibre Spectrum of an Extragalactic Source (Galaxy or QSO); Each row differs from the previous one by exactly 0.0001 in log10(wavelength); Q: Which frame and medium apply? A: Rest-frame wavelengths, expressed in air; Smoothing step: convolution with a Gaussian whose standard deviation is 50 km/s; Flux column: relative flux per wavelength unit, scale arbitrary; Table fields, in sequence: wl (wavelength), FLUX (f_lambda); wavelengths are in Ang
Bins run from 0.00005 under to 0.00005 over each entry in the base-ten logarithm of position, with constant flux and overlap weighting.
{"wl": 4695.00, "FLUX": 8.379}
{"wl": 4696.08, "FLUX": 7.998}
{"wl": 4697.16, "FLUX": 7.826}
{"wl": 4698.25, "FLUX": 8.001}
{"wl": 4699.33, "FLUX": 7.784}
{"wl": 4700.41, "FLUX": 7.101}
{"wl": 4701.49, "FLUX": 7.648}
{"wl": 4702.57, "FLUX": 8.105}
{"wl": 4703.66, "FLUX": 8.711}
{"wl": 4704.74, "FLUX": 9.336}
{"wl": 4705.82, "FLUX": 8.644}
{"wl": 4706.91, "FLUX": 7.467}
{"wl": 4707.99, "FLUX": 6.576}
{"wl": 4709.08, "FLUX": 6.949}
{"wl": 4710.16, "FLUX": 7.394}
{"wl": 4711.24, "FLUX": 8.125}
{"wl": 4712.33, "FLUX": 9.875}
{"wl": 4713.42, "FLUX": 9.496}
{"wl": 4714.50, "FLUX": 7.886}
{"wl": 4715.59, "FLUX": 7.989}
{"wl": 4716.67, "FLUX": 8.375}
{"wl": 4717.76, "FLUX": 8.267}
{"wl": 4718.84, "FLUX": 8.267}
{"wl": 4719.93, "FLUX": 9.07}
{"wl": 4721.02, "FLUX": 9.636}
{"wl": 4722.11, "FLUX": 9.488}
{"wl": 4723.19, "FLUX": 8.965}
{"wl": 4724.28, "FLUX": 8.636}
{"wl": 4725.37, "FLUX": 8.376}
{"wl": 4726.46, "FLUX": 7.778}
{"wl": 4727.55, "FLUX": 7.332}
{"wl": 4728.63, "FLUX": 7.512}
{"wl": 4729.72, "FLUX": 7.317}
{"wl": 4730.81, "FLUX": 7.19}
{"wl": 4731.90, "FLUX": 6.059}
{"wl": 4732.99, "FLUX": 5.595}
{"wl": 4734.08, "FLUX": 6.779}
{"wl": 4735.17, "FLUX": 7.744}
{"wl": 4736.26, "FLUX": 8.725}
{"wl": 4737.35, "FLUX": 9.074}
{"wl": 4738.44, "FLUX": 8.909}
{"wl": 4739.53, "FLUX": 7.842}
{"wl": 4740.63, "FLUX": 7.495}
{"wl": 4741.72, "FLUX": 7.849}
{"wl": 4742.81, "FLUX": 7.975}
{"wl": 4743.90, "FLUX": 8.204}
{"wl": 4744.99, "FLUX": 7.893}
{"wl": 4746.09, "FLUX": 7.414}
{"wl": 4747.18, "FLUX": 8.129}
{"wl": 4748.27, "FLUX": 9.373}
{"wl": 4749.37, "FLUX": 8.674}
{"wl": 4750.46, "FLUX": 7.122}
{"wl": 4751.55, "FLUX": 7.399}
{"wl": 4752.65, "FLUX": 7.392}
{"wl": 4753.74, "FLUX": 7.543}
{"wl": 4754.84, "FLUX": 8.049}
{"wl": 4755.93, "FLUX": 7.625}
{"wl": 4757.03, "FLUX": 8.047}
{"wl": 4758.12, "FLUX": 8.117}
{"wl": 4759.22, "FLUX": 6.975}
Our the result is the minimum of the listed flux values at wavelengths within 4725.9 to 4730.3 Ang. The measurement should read 7.317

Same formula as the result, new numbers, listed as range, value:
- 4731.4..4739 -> 5.595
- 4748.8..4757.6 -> 7.122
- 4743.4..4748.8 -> 7.414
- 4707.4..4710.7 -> 6.576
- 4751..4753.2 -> 7.392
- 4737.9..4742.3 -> 7.495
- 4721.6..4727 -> 7.778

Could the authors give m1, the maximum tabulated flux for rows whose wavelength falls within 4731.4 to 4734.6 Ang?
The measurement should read 6.779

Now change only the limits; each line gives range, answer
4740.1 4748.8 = 9.373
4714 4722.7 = 9.636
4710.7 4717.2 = 9.875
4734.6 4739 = 9.074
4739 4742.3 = 7.849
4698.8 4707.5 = 9.336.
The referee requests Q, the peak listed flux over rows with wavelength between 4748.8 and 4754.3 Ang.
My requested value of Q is 8.674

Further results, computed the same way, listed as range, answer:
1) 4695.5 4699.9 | 8.001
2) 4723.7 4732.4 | 8.636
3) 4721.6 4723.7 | 9.488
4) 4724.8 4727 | 8.376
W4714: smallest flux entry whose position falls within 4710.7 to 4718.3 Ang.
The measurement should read 7.886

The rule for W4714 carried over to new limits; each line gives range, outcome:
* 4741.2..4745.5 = 7.849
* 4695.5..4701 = 7.101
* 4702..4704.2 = 8.105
